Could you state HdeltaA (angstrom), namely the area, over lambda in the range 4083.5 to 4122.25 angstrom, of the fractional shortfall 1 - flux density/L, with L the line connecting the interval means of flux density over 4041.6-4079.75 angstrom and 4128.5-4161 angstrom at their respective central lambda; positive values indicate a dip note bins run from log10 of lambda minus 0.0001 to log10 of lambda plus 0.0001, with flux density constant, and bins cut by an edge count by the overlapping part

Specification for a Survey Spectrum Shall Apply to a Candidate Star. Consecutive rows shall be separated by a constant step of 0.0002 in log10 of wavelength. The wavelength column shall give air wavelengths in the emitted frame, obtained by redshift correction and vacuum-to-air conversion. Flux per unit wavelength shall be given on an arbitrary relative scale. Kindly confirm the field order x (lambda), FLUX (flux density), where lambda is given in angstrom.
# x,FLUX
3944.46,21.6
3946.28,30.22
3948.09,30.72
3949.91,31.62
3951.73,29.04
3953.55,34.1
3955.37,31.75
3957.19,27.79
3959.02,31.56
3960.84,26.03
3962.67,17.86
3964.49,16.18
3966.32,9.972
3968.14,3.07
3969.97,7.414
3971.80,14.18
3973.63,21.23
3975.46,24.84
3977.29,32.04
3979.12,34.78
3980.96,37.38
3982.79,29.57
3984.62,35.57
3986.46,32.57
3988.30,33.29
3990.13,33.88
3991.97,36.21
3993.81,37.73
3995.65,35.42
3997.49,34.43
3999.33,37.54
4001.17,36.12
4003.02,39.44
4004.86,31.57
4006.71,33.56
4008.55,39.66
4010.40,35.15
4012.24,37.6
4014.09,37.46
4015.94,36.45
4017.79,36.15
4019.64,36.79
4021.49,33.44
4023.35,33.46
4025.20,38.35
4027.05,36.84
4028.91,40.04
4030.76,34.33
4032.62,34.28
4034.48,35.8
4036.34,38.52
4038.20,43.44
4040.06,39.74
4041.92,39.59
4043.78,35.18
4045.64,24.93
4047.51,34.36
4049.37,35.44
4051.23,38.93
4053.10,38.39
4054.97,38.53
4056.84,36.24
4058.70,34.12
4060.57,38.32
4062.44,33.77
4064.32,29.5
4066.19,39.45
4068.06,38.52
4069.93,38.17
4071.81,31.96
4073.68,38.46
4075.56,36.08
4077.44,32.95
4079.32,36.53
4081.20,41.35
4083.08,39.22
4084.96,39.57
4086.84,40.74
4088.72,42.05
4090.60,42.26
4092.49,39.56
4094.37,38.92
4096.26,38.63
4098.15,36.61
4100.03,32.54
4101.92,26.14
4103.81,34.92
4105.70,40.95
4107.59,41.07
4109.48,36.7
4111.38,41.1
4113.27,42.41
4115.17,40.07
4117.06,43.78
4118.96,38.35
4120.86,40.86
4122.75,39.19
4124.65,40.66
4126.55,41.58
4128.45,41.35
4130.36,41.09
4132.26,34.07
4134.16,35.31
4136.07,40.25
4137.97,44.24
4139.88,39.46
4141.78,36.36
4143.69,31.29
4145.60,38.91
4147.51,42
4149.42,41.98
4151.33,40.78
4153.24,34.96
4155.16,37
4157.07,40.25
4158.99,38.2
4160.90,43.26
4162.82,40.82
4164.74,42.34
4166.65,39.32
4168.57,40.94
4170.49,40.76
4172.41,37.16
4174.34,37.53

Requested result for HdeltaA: -1.8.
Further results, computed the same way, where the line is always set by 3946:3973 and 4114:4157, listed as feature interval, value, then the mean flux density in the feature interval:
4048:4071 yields -3.2 angstrom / 36.6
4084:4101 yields -1.8 angstrom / 39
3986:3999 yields -4.7 angstrom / 35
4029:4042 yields -3.6 angstrom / 38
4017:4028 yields -2.8 angstrom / 35.8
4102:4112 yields -0.3 angstrom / 37.8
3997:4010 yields -4.5 angstrom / 36.1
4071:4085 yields -1.3 angstrom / 36.9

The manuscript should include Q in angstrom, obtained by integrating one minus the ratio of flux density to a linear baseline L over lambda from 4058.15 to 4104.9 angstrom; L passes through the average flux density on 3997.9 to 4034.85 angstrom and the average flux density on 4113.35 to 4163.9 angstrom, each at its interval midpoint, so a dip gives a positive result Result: 1.4 angstrom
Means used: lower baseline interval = 36.2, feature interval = 36.8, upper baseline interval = 39.5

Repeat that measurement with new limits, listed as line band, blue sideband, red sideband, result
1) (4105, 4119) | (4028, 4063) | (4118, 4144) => -0.8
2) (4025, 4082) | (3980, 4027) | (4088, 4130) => 1.1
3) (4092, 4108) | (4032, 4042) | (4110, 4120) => 1.6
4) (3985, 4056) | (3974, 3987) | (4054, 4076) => -4.8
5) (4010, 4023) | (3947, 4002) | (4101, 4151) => -2.1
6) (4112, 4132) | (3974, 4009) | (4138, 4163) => -1.3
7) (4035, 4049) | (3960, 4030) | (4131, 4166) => -1.3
